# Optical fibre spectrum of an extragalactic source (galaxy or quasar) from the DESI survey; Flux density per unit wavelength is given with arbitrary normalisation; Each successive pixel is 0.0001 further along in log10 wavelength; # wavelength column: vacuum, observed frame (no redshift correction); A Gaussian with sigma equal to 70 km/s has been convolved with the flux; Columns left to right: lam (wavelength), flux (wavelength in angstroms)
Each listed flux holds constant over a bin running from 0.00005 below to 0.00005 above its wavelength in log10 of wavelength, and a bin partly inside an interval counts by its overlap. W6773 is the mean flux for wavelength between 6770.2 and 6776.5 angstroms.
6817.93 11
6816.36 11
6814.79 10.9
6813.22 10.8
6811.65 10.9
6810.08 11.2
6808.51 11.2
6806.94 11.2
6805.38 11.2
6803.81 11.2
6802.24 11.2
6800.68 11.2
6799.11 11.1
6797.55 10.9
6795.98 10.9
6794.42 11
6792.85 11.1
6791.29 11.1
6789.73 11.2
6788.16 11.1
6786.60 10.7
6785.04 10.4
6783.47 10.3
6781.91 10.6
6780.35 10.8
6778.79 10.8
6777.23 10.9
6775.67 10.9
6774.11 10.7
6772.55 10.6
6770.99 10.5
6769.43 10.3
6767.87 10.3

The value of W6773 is 10.7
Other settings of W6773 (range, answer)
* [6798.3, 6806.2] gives 11.2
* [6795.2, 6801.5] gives 11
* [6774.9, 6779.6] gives 10.9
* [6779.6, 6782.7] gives 10.7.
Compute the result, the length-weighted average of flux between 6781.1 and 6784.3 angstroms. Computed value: 10.4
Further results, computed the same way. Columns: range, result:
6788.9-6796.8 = 11.1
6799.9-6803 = 11.2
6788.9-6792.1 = 11.2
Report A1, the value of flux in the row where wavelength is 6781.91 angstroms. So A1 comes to 10.6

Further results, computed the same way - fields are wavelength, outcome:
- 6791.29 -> 11.1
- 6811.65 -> 10.9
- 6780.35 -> 10.8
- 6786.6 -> 10.7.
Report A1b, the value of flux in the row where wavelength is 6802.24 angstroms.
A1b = 11.2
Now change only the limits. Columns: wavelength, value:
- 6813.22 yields 10.8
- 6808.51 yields 11.2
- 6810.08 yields 11.2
